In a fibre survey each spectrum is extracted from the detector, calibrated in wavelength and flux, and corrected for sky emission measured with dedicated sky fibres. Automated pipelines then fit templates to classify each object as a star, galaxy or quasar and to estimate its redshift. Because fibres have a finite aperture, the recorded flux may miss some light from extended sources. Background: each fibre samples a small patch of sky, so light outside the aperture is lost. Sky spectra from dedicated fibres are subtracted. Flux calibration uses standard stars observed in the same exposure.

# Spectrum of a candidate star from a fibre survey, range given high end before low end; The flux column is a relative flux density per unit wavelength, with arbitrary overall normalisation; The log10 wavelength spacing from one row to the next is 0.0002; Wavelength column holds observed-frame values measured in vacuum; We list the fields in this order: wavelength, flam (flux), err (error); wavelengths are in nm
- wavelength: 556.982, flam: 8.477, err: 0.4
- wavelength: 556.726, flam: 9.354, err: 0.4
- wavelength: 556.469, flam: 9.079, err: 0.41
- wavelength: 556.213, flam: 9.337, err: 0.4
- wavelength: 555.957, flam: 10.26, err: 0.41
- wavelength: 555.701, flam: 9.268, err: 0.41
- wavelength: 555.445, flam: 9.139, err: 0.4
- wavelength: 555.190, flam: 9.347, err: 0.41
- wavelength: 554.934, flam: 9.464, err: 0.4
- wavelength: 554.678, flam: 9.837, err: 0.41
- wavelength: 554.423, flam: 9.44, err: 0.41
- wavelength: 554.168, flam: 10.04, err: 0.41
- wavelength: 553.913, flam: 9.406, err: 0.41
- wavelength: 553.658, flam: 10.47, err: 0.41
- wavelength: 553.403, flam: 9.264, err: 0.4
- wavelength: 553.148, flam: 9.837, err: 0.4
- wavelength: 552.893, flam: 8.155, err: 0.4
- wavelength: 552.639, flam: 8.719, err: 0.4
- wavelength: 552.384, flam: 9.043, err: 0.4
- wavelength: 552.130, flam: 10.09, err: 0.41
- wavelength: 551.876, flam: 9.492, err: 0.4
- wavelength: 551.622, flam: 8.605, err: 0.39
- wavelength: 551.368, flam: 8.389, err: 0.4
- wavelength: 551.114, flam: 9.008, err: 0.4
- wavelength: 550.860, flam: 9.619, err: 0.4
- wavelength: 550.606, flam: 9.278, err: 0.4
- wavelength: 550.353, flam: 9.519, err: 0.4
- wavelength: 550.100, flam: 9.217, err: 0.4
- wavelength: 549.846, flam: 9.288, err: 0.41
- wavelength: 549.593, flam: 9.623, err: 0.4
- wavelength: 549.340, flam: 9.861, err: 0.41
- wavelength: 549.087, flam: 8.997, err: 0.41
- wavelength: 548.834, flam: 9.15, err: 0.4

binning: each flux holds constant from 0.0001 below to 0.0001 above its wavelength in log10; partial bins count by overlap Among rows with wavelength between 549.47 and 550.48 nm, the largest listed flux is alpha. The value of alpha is 9.623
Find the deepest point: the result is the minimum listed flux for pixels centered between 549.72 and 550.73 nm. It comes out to 9.217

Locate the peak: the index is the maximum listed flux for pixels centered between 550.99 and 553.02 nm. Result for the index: 10.09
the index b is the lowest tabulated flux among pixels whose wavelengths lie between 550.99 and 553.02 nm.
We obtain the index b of 8.155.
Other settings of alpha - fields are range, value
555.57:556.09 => 10.26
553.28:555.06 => 10.47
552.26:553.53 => 9.837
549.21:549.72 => 9.861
